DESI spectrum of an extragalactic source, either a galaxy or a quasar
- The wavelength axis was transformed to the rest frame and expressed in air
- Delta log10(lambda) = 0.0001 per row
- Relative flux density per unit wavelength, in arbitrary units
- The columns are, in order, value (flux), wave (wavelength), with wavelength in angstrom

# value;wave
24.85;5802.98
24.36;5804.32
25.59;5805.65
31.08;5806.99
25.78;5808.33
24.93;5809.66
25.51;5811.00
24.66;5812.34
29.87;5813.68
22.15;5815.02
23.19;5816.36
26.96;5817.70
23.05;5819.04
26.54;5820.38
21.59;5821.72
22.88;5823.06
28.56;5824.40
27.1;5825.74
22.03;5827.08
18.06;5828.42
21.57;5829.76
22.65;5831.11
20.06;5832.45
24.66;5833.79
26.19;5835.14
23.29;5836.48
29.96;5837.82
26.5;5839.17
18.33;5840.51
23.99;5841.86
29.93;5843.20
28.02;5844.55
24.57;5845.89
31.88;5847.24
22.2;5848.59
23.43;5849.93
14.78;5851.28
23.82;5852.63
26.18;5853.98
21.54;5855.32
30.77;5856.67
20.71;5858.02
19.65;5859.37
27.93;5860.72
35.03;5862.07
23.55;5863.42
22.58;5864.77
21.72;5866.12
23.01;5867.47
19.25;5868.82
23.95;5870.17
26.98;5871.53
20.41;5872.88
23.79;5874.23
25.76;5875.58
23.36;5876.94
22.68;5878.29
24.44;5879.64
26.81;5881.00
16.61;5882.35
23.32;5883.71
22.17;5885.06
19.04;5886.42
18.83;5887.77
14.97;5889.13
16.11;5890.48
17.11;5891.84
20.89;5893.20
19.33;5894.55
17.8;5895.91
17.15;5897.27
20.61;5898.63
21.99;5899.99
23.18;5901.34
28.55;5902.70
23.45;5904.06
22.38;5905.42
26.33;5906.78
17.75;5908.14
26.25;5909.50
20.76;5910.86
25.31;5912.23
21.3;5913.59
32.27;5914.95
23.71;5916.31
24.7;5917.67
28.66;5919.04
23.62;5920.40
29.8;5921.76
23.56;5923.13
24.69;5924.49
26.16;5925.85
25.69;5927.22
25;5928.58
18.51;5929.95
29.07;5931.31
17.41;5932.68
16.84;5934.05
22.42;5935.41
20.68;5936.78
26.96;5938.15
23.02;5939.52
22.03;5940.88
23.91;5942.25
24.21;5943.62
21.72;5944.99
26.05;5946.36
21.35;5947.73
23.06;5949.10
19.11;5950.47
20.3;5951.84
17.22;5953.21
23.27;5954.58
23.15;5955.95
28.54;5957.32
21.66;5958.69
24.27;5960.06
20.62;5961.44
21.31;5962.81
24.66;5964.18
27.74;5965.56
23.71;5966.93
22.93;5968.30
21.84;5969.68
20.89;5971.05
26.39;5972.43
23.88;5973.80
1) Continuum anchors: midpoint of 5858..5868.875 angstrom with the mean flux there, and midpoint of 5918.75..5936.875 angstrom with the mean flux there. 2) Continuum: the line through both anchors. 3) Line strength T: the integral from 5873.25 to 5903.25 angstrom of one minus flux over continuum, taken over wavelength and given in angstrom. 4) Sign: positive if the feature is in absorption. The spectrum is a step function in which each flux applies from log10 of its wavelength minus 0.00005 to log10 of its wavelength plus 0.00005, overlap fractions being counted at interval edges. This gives 3.64 angstrom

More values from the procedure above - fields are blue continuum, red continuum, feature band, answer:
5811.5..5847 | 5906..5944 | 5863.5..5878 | 0.7 angstrom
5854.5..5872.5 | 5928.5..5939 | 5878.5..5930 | 0.5 angstrom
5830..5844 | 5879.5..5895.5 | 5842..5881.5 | -4.0 angstrom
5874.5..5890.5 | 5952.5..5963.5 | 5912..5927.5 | -2.7 angstrom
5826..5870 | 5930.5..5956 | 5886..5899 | 2.8 angstrom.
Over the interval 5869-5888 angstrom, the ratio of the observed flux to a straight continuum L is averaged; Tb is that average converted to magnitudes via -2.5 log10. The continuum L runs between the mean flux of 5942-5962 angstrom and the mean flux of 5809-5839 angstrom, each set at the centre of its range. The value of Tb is 0.041 mag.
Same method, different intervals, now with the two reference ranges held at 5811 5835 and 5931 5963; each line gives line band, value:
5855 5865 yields -0.088 mag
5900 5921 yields -0.076 mag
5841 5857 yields -0.057 mag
